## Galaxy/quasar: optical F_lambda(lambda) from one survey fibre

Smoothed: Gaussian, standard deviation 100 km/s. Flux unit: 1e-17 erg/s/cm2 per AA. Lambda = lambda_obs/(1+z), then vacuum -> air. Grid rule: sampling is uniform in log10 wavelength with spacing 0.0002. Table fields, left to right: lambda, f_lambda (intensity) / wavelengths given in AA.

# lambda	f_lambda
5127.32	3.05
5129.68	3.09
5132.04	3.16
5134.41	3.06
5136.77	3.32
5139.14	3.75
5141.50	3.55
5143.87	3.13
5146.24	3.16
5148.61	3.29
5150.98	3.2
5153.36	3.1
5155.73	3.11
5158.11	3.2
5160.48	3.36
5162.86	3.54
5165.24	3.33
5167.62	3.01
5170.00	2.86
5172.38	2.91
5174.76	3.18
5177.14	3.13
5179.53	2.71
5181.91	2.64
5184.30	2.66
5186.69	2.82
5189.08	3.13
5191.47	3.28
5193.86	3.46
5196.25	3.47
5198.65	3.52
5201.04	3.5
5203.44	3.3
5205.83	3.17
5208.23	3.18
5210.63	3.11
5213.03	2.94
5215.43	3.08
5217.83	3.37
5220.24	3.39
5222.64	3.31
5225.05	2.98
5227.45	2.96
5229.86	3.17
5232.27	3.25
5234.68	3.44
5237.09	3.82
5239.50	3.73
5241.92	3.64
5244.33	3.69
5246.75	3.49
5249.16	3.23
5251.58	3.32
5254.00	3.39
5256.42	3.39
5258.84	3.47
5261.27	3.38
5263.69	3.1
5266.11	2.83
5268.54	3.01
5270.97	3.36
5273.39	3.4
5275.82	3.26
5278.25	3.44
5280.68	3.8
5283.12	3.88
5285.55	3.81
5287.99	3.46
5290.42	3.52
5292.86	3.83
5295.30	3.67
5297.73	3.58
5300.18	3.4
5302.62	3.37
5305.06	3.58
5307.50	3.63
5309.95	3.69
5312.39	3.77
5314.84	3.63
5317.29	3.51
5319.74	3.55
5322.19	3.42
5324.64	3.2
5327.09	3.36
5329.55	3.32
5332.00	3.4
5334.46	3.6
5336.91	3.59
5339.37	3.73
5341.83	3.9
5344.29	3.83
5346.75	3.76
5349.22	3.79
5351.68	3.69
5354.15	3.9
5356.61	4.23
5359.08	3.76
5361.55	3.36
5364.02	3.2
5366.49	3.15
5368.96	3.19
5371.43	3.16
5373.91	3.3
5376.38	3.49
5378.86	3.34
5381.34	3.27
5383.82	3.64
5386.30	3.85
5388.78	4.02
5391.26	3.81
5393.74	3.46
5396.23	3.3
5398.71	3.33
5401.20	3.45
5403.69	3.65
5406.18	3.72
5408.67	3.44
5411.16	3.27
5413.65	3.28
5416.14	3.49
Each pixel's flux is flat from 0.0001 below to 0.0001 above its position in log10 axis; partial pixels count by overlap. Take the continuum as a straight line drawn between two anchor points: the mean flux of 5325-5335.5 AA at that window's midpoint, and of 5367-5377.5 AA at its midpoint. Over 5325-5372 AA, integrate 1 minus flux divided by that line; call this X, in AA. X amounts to -3.2 AA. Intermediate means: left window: 3.4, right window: 3.27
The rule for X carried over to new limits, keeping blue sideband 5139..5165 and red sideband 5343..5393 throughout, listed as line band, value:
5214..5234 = 1.2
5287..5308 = -0.4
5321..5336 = 0.6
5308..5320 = -0.4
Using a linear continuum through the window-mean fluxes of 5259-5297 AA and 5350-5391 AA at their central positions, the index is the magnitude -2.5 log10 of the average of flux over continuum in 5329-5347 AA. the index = -0.04 mag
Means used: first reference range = 3.45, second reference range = 3.54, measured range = 3.65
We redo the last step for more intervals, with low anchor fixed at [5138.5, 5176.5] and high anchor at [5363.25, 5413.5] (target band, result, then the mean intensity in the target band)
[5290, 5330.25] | -0.05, 3.53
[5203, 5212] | 0.03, 3.18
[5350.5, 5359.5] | -0.15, 3.91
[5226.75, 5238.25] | -0.01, 3.34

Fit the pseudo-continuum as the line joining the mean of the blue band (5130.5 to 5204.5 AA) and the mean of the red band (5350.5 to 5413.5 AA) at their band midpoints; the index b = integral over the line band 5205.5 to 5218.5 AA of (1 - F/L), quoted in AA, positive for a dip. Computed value 0.5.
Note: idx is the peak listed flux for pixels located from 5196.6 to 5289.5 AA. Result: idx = 3.88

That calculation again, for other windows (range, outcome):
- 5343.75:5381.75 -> 4.23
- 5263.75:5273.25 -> 3.36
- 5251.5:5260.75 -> 3.47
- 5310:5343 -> 3.9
